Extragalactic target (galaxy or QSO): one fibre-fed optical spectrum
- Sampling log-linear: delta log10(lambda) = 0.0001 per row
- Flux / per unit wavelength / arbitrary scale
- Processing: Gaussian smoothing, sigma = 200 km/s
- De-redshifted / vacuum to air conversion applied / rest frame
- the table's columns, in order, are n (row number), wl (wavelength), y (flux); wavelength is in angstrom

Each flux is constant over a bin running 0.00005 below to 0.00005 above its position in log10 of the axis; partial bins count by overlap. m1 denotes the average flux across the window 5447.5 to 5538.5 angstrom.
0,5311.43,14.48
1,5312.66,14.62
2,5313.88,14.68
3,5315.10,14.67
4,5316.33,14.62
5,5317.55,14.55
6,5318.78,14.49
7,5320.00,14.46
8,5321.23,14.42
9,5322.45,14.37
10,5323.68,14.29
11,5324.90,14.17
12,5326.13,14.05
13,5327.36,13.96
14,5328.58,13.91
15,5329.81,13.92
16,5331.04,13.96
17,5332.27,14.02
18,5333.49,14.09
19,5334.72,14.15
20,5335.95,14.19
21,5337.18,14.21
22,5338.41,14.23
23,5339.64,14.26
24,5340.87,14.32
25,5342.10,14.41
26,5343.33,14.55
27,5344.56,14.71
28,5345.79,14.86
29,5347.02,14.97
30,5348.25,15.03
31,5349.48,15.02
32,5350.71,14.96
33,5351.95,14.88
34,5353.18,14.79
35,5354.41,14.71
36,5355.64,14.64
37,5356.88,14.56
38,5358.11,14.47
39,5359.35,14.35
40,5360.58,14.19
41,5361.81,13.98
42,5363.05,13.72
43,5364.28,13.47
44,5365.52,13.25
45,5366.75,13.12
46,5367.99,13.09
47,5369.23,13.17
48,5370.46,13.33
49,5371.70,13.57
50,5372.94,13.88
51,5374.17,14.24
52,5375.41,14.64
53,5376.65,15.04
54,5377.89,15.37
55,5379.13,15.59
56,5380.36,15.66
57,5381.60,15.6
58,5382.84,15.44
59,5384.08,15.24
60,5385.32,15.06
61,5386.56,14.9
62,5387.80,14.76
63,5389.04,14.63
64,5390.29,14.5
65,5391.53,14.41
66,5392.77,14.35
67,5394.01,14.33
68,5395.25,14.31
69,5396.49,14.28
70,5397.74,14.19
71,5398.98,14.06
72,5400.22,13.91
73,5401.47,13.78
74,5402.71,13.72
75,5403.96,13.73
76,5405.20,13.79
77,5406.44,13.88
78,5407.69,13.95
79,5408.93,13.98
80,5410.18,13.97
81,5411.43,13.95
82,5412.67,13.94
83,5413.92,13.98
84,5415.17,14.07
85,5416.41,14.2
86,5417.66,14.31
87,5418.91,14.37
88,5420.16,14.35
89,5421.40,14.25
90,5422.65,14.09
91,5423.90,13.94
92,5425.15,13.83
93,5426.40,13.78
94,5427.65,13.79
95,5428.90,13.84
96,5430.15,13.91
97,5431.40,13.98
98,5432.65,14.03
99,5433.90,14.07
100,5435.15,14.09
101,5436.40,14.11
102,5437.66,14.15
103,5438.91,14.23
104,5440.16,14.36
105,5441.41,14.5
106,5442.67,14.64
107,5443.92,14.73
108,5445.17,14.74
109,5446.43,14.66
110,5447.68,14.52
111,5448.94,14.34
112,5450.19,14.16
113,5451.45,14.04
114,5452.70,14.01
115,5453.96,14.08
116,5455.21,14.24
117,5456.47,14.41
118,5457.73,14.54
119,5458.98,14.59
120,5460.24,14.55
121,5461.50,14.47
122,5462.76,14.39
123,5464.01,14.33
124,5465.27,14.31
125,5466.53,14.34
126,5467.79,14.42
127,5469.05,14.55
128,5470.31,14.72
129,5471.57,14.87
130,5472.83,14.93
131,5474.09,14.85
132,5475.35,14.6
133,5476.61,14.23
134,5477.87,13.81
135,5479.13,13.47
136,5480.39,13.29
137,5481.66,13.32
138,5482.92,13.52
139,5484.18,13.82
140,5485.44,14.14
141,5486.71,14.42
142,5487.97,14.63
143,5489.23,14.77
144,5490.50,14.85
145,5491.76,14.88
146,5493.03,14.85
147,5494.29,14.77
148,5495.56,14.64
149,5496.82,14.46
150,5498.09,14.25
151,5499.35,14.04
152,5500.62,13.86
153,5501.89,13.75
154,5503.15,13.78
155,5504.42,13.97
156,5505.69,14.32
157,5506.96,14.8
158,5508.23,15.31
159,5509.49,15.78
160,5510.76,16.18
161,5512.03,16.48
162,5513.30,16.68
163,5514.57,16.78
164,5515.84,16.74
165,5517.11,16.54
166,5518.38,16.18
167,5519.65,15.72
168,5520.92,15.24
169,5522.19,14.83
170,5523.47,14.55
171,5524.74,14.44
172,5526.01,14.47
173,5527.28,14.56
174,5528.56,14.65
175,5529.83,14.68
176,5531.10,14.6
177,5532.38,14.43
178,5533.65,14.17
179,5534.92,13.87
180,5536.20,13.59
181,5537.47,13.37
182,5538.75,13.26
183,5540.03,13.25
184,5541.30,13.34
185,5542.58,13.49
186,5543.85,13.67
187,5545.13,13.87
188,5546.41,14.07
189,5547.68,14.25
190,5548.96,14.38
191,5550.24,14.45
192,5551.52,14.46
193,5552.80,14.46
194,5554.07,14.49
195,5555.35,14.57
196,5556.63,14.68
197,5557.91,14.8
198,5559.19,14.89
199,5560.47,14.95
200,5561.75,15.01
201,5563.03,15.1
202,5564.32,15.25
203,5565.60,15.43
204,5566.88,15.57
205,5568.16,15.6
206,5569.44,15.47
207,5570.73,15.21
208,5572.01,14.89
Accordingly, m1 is 14.6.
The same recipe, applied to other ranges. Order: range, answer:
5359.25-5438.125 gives 14.2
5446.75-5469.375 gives 14.4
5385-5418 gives 14.2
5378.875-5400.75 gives 14.7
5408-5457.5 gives 14.2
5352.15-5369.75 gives 14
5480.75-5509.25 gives 14.3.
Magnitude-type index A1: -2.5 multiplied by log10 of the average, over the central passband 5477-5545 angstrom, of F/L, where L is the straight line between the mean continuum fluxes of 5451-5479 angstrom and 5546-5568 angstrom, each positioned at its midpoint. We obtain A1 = 0.00 mag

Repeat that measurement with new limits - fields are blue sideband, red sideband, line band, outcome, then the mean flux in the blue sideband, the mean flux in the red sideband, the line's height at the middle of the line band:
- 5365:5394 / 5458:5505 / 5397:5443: 0.028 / 14.5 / 14.3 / 14.4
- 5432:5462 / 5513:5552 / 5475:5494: 0.020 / 14.3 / 14.6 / 14.4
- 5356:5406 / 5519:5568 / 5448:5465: 0.003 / 14.3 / 14.5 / 14.4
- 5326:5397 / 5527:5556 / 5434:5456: -0.005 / 14.4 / 14.1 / 14.3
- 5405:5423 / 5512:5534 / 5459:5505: 0.040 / 14.1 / 15.3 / 14.8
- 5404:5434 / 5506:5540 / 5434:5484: 0.007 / 14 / 15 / 14.4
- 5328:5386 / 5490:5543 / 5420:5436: 0.042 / 14.4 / 14.7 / 14.5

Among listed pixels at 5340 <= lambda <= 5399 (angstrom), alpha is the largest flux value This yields 15.66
